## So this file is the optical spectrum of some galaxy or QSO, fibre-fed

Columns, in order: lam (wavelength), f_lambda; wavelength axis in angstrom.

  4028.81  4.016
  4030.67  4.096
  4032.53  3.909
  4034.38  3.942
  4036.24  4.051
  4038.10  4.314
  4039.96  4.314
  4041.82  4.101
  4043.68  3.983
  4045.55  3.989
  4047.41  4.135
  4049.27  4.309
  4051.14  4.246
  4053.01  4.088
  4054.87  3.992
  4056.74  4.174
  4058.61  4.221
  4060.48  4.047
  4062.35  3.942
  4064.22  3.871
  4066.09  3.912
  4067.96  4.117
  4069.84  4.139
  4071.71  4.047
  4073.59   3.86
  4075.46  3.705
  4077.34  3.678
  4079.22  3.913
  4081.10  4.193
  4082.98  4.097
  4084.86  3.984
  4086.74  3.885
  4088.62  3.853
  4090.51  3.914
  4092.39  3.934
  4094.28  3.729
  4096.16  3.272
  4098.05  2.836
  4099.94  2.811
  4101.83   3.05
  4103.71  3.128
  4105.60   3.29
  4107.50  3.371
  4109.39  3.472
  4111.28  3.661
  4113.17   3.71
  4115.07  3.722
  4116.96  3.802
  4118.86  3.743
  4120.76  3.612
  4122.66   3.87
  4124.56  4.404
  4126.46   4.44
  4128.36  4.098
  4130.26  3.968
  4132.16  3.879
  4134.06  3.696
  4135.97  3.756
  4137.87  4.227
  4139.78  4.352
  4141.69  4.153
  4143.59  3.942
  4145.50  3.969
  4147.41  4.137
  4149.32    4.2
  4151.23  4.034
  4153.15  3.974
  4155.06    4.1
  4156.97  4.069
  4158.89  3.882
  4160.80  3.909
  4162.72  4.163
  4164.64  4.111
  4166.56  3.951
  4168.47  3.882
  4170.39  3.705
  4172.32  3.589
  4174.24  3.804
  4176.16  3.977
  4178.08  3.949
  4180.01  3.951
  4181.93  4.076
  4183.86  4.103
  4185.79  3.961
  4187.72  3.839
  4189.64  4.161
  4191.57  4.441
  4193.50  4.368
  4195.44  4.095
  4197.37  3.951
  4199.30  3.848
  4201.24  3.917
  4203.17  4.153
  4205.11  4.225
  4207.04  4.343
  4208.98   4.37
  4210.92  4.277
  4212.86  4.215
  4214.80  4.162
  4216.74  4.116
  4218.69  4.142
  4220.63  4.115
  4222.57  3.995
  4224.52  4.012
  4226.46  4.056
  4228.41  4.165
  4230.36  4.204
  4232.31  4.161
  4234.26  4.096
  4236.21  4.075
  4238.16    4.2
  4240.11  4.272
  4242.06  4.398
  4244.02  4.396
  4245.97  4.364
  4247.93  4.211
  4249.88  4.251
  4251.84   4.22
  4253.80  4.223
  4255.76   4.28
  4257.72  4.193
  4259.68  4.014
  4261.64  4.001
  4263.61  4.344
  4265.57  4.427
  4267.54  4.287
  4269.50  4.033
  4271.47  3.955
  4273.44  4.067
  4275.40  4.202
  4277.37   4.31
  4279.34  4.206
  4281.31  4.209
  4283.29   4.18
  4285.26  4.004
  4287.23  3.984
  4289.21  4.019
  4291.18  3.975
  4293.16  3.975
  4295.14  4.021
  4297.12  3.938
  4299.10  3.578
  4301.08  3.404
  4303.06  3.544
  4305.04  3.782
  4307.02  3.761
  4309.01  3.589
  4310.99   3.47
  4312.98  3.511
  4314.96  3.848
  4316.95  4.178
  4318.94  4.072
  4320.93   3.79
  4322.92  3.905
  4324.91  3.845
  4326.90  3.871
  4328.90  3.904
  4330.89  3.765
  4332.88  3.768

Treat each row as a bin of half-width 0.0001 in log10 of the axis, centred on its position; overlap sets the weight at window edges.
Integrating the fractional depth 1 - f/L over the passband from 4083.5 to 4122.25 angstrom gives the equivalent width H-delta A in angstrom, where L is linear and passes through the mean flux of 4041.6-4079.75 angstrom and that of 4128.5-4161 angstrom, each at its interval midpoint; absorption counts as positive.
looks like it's 4.5 angstrom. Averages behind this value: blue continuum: 4.02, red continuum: 4.02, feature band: 3.55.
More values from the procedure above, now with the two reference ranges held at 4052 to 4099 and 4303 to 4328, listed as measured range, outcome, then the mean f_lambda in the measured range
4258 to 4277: -1.7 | 4.16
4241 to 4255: -1.7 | 4.29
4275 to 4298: -1.7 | 4.08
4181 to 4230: -3.7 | 4.12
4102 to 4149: 0.4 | 3.84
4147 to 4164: -0.8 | 4.05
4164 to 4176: 0.0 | 3.84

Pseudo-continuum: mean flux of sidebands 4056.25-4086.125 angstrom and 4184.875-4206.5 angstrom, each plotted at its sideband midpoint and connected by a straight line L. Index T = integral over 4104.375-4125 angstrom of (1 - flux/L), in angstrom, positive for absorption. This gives 1.82 angstrom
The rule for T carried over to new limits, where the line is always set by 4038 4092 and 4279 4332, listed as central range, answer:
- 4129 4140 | 0.1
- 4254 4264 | -0.7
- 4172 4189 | 0.1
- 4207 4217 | -0.8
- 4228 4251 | -1.9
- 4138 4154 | -0.5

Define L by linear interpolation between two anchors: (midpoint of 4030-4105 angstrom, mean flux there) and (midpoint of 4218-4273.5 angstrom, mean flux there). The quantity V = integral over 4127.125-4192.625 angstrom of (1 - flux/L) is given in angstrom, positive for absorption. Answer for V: 0.6 angstrom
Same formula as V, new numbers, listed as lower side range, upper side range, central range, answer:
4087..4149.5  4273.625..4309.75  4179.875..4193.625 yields -1.0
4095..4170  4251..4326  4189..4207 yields -1.2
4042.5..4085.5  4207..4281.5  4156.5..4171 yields 0.6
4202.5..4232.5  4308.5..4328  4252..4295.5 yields -1.8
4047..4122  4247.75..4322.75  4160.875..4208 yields -1.6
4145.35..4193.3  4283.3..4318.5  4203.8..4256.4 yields -3.9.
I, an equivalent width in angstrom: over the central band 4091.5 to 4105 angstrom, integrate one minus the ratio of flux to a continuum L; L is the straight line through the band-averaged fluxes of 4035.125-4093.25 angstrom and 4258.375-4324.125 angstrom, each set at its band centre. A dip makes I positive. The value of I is 2.6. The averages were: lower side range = 4.03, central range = 3.25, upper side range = 3.96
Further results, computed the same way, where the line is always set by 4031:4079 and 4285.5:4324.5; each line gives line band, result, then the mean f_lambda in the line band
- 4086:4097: 0.7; 3.77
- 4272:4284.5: -1.1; 4.18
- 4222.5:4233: -0.6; 4.1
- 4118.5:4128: -0.1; 4.03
